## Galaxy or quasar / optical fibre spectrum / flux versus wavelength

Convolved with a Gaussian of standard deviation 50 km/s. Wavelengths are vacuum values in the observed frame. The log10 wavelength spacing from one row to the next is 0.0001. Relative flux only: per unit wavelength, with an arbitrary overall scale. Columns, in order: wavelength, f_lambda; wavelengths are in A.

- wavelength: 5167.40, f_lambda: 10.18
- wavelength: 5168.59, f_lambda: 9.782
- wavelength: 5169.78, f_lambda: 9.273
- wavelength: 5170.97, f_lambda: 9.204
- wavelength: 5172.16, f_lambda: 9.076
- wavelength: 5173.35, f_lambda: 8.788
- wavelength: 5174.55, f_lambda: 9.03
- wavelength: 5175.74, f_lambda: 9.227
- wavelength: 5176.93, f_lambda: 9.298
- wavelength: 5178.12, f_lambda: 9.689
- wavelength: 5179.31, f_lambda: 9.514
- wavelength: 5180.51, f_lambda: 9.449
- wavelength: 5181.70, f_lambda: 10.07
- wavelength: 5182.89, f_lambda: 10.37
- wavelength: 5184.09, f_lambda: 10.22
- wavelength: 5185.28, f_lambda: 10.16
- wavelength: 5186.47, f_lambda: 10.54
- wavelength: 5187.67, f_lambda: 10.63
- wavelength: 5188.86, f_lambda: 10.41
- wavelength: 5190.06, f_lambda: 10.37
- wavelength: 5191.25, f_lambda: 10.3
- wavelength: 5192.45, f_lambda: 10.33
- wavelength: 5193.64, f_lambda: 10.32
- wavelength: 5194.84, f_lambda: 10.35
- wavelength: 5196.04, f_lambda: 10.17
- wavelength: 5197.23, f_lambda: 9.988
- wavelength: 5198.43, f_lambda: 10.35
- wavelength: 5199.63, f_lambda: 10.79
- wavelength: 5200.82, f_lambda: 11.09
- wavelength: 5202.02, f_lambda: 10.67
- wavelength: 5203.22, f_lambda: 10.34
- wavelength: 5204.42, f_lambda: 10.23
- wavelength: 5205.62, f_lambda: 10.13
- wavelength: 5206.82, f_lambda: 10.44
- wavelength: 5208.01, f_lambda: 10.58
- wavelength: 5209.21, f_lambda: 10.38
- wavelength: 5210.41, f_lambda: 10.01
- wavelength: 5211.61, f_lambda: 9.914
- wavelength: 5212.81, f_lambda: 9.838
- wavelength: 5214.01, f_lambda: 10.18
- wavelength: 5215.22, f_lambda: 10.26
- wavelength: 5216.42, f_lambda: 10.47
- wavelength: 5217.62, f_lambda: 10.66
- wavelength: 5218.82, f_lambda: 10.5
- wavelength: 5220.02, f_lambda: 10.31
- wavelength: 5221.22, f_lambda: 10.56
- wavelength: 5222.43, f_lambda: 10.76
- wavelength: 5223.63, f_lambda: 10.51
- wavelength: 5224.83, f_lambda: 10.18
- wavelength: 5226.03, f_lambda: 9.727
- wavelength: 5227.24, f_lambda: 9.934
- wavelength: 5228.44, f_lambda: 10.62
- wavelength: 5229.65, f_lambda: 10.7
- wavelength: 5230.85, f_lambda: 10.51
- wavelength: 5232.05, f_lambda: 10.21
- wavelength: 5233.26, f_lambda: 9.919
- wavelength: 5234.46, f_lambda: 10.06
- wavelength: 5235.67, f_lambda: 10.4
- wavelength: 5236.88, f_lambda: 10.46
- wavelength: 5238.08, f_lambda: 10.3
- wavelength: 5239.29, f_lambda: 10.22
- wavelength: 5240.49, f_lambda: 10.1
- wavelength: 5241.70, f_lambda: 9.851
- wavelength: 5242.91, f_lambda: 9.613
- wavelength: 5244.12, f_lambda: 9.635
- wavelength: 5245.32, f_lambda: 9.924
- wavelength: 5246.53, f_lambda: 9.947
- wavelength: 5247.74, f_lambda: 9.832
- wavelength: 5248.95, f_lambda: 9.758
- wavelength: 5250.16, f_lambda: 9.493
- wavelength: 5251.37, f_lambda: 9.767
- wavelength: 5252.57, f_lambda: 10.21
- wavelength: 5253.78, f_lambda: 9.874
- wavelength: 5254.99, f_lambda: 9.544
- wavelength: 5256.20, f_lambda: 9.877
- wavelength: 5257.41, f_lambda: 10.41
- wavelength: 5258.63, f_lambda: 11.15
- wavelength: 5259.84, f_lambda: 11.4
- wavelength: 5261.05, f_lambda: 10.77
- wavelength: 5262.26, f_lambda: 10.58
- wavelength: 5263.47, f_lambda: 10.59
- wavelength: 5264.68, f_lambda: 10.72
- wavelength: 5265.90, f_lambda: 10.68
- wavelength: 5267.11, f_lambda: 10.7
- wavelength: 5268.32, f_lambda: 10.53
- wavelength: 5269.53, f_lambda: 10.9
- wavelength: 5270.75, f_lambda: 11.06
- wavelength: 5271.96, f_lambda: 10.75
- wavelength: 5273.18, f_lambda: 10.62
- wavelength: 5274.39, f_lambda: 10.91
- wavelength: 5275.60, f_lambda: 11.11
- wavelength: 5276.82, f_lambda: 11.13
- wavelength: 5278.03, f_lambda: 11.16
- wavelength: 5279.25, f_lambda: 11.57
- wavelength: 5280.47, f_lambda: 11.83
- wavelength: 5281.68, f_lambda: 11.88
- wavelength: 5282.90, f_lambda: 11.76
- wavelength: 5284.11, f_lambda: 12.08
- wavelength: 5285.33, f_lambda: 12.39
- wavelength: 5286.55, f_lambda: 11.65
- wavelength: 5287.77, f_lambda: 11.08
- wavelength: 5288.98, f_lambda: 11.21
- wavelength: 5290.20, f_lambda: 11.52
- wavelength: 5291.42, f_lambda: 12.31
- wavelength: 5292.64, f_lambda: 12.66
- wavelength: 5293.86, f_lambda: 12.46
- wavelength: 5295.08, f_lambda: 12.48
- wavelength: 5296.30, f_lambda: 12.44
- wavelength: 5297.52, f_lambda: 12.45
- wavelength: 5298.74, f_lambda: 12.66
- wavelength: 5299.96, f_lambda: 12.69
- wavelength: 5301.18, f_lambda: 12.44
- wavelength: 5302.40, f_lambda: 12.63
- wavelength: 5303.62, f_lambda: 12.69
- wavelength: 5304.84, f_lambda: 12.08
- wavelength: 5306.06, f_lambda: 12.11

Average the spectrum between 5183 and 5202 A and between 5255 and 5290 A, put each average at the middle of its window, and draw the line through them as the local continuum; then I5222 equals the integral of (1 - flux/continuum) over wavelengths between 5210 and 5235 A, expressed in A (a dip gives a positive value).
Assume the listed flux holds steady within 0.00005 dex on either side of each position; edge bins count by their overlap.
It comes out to 0.9 A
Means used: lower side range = 10.4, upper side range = 11.1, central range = 10.3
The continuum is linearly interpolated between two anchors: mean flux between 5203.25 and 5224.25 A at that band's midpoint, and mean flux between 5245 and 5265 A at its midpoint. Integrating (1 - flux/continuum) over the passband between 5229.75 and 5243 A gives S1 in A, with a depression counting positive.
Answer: 0.1 A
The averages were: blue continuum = 10.3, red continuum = 10.2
